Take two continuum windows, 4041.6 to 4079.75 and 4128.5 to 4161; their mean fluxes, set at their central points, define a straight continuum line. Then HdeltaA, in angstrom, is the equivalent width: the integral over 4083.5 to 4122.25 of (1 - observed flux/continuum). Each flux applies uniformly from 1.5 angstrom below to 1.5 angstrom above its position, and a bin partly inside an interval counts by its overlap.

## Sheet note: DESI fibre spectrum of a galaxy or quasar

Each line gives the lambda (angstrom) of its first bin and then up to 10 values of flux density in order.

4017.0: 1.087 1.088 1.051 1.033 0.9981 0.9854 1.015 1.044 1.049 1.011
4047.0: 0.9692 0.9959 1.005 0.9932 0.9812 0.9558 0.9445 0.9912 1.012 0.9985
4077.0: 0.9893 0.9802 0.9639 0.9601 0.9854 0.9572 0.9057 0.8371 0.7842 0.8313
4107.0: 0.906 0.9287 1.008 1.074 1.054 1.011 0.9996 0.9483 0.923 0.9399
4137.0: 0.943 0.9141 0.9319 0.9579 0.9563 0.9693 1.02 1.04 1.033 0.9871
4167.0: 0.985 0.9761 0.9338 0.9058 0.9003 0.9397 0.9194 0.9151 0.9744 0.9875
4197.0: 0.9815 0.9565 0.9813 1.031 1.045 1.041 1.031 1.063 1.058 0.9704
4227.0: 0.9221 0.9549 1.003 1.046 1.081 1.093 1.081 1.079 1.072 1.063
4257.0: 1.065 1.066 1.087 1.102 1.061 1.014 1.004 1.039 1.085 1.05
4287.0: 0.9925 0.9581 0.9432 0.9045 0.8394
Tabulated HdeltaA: 1.4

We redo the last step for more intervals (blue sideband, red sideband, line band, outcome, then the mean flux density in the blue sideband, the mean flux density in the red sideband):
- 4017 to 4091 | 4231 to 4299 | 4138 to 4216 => 3.68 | 1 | 1.04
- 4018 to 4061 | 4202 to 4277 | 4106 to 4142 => 1.94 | 1.02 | 1.04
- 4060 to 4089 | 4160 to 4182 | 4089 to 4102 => 1.15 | 0.978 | 0.957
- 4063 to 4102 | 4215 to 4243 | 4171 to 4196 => 1.56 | 0.949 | 1.02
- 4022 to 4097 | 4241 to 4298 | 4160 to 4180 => 1.08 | 0.99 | 1.04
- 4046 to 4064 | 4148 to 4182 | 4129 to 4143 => 0.63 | 0.983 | 0.972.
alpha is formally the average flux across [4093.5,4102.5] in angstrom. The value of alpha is 0.842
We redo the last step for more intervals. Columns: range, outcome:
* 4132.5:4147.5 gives 0.937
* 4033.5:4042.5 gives 1.04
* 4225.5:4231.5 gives 0.939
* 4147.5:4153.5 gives 0.963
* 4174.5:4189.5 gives 0.916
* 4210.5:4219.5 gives 1.04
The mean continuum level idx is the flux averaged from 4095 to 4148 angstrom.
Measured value 0.94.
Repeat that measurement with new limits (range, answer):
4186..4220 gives 1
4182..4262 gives 1.02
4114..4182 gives 0.972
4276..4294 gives 1.01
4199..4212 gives 1.01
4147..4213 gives 0.976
